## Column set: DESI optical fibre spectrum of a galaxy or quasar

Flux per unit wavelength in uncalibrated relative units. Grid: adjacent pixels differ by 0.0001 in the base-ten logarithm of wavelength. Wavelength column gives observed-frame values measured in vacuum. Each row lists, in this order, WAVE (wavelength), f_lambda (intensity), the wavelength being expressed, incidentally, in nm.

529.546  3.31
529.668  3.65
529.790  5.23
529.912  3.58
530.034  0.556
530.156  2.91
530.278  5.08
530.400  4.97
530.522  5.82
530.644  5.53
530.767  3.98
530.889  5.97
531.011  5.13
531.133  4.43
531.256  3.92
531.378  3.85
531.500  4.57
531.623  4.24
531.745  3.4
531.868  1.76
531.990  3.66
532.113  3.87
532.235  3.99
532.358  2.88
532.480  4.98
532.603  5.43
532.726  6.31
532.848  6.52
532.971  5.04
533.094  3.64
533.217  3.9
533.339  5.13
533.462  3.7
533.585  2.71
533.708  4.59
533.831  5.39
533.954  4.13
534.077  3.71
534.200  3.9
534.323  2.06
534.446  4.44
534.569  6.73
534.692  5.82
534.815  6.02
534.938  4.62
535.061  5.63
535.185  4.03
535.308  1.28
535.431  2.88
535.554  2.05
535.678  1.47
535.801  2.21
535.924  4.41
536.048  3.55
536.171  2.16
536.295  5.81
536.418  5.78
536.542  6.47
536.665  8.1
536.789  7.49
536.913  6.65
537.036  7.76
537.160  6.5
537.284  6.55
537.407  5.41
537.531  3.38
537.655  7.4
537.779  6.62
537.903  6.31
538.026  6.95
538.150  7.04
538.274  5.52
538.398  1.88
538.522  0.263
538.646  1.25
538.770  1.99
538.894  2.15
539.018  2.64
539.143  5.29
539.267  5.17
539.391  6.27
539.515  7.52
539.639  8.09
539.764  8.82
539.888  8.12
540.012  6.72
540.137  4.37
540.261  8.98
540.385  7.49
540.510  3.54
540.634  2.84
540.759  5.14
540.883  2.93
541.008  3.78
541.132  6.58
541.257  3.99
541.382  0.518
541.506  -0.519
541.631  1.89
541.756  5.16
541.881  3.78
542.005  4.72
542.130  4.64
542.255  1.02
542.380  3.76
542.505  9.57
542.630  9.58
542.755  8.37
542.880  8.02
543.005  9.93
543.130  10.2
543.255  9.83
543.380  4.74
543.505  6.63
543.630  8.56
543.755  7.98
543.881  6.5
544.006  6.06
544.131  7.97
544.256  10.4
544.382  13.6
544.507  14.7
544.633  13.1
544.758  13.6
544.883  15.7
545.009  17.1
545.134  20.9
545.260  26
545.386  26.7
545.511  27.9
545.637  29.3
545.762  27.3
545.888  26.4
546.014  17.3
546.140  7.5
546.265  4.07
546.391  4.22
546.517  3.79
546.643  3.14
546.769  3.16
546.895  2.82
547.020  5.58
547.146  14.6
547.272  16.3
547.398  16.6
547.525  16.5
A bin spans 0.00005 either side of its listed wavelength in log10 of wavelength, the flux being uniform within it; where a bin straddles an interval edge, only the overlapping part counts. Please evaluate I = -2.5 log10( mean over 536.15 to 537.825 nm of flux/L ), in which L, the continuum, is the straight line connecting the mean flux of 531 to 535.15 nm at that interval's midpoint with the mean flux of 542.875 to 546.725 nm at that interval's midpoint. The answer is 0.18 mag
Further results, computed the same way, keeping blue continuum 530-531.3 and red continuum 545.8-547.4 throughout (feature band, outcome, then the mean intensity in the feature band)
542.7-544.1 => 0.094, 7.89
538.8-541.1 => 0.333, 5.51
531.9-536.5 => 0.316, 4.17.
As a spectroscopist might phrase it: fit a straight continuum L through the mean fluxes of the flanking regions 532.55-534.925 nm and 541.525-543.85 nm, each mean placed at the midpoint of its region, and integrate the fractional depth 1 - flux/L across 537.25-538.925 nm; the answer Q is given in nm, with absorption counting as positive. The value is 0.31 nm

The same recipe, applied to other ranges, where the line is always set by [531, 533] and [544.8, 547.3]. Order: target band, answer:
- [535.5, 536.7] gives 0.542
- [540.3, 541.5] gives 0.766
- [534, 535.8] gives 0.722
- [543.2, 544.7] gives 0.475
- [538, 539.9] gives 0.954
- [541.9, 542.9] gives 0.508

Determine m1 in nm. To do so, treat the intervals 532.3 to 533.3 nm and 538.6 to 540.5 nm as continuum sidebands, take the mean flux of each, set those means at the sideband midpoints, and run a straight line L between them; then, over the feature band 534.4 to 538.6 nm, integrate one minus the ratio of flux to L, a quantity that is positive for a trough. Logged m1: 0.26 nm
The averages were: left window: 4.85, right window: 5.64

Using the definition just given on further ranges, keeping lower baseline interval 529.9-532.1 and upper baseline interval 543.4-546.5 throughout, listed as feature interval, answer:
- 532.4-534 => 0.28 nm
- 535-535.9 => 0.55 nm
